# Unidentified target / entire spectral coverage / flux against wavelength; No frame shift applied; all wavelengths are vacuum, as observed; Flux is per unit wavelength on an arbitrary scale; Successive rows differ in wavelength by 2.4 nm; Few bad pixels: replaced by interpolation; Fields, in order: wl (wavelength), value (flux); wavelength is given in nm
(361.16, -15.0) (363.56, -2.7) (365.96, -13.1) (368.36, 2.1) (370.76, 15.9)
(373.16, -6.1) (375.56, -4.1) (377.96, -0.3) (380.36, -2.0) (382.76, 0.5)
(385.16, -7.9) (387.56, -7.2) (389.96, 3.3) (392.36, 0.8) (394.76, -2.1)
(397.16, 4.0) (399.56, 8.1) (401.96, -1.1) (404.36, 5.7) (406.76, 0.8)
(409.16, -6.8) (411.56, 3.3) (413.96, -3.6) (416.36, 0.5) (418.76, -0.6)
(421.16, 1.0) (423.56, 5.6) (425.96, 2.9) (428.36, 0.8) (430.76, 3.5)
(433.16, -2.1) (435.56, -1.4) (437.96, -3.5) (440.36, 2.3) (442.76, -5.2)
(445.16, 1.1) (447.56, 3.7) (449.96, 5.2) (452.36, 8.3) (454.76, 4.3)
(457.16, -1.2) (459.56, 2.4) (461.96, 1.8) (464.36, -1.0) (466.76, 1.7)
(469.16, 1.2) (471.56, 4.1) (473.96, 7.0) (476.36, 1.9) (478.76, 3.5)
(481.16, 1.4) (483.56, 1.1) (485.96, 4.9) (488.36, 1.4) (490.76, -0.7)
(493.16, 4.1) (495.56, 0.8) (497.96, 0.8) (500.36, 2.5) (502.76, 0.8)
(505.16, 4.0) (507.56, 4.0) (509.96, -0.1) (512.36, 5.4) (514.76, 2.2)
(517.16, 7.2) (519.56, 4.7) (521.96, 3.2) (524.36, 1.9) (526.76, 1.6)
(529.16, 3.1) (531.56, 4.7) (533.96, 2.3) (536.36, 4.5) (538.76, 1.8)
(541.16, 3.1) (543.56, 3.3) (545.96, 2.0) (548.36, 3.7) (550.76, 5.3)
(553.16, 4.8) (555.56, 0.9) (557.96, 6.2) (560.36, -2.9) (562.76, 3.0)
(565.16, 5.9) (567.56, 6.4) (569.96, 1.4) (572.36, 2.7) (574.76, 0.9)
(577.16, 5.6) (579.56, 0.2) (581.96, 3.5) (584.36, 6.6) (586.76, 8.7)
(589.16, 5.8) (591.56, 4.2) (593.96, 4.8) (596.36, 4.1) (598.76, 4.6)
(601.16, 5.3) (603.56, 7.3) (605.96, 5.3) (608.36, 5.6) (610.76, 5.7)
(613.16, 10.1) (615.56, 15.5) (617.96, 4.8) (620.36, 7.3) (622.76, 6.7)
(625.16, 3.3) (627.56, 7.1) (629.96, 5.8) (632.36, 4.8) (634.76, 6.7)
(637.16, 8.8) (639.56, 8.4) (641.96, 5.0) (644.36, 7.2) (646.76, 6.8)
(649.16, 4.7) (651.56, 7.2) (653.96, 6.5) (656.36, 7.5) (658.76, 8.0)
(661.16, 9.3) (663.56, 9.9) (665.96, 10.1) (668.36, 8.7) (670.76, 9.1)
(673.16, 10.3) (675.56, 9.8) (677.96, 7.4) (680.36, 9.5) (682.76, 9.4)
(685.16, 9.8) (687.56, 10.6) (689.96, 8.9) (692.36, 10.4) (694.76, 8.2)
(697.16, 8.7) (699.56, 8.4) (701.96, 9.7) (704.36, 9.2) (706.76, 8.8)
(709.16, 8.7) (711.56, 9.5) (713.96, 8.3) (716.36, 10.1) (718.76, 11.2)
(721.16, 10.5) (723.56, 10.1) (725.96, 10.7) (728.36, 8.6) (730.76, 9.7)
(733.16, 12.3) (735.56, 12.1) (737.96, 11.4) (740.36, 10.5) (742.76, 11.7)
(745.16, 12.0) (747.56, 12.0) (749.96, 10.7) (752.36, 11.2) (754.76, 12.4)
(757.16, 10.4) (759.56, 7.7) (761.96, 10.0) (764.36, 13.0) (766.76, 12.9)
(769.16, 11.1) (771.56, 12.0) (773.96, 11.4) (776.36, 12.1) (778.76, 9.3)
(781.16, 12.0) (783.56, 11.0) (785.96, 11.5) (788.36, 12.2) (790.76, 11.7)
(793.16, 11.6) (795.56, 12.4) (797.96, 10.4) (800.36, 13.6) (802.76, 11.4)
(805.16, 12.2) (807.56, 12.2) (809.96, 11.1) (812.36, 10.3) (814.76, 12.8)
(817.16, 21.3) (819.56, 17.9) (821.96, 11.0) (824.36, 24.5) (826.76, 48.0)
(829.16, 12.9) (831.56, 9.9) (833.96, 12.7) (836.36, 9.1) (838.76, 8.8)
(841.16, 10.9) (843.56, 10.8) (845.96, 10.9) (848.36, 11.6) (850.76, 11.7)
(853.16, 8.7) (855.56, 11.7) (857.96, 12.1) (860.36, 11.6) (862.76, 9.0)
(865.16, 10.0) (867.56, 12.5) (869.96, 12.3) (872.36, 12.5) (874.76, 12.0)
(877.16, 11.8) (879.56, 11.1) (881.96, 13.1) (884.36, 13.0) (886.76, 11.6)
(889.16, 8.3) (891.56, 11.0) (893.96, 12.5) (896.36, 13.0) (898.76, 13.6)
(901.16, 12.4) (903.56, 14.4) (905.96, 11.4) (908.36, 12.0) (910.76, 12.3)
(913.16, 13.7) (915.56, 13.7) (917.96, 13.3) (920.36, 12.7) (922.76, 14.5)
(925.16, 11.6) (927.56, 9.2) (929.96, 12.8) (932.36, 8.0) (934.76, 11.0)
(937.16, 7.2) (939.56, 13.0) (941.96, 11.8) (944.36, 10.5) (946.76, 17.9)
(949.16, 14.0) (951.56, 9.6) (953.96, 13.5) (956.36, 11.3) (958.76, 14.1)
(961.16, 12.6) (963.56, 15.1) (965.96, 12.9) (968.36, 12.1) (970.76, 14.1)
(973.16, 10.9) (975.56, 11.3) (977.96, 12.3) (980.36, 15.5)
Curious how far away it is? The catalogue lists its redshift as 0.65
